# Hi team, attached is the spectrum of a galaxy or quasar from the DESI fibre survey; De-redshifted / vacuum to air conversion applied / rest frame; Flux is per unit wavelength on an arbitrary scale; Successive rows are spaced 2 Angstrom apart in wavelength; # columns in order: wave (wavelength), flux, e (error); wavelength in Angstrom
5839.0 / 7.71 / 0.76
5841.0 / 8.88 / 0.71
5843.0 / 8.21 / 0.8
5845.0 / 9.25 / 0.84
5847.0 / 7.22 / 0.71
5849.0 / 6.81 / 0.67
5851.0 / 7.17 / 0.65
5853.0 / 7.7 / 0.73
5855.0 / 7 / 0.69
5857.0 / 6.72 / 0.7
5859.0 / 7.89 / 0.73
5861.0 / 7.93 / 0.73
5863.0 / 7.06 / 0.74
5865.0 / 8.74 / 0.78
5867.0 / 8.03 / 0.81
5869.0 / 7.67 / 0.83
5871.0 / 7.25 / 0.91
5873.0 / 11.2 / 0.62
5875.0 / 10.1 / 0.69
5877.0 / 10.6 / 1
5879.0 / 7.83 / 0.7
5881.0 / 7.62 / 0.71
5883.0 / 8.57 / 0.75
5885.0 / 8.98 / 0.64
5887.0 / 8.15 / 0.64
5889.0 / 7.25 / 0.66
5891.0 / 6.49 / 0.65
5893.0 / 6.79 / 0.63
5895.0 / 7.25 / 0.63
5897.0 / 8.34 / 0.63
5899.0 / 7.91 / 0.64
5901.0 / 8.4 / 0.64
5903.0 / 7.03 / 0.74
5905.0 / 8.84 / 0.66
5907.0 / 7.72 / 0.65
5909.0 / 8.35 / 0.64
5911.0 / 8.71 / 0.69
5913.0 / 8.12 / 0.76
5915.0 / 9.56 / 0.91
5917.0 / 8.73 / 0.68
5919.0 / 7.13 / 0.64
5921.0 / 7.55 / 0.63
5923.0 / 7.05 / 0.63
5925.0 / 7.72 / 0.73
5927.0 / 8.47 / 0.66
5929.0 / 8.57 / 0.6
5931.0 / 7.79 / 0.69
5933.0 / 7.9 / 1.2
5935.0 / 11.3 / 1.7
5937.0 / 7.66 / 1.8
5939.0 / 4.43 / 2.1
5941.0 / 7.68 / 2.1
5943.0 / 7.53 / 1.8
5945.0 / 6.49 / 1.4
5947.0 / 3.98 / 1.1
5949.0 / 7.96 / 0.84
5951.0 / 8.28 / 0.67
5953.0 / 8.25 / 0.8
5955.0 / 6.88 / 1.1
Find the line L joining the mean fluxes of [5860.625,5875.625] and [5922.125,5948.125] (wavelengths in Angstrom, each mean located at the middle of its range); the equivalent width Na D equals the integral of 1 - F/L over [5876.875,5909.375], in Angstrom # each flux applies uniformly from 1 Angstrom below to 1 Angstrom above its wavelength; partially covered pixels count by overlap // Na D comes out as 0.6 Angstrom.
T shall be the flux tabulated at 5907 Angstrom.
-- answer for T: 7.72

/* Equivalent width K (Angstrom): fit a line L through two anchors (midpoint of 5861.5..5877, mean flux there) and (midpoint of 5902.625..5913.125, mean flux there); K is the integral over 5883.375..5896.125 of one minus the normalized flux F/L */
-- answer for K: 1.3 Angstrom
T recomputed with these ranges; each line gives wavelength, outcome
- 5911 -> 8.71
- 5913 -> 8.12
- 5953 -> 8.25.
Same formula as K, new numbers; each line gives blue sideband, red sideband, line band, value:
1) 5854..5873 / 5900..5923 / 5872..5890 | -2.31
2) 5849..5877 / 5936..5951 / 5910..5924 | -1.96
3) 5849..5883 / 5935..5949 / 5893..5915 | -1.87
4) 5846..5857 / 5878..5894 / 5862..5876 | -2.15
